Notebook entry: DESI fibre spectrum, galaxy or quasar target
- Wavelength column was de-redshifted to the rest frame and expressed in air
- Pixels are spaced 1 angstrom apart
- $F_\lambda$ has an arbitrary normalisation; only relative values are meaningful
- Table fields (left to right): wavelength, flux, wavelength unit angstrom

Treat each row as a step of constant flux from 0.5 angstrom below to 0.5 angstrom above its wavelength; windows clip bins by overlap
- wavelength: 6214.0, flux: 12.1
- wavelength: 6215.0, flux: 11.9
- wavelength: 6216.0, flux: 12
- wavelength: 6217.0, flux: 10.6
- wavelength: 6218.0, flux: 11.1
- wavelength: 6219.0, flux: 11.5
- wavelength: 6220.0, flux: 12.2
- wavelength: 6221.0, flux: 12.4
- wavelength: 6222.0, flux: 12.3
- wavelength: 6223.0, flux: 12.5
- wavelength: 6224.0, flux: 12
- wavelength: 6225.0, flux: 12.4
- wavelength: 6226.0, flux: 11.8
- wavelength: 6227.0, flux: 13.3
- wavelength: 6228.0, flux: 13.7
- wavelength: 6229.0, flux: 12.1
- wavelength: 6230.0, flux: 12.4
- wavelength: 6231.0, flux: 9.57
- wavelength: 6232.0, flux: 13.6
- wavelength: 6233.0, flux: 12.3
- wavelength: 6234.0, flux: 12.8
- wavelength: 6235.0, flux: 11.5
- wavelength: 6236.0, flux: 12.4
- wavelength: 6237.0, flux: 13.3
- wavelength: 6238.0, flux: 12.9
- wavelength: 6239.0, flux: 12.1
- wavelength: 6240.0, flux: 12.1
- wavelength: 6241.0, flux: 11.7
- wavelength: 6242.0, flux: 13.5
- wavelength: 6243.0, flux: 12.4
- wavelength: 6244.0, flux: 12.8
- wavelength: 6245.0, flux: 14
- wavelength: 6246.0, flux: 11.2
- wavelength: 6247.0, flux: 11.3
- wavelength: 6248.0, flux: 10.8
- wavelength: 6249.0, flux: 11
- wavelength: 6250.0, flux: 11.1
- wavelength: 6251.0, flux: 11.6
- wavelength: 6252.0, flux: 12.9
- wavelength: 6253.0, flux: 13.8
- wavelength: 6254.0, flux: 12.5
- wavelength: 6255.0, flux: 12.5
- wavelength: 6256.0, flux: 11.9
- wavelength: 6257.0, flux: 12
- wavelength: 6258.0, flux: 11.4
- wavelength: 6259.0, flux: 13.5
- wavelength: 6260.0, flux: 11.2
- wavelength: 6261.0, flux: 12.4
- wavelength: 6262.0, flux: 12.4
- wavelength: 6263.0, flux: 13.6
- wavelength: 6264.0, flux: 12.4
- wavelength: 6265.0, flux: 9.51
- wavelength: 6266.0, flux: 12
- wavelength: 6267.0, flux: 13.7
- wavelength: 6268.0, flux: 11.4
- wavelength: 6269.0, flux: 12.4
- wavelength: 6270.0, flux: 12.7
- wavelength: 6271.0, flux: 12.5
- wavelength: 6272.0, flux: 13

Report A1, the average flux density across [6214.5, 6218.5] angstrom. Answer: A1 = 11.4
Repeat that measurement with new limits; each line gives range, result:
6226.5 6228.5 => 13.5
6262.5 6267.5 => 12.2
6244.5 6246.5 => 12.6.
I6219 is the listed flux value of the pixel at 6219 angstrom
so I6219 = 11.5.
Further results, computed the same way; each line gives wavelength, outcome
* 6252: 12.9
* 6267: 13.7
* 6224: 12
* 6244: 12.8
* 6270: 12.7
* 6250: 11.1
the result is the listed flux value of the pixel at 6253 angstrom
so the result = 13.8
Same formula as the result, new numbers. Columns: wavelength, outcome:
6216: 12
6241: 11.7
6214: 12.1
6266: 12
